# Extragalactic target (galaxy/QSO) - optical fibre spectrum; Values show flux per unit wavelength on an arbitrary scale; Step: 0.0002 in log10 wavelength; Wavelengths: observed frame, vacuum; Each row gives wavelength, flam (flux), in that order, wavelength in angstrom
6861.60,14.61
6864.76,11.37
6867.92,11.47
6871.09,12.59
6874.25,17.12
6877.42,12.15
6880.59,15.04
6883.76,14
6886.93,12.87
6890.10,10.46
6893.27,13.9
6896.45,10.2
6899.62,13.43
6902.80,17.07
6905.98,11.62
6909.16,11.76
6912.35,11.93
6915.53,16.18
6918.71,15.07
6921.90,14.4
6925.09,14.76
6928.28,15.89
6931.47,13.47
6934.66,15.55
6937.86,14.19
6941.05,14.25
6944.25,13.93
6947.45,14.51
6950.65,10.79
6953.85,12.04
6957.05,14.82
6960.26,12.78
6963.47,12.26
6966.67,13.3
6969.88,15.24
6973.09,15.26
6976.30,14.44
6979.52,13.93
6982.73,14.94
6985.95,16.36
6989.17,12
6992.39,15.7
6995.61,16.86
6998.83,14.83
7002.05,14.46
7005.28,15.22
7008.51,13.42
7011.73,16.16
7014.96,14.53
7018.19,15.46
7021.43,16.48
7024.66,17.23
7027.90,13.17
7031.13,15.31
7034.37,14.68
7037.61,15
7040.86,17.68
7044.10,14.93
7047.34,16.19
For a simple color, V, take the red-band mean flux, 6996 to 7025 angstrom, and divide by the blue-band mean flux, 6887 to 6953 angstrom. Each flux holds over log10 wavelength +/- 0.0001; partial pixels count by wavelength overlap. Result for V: 1.12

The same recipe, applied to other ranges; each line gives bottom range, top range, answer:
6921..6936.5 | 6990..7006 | 1.03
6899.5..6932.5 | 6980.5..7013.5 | 1.06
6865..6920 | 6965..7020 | 1.12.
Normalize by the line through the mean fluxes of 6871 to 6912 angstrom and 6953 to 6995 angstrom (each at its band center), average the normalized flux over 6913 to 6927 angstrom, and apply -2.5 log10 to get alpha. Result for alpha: -0.10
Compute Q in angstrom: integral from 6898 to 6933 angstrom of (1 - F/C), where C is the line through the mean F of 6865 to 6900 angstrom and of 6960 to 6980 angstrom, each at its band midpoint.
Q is -2.13 angstrom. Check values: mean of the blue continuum 12.9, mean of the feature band 14.1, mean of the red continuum 14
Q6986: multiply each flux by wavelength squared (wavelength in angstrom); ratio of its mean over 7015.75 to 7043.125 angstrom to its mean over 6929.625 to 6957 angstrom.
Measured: 1.2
